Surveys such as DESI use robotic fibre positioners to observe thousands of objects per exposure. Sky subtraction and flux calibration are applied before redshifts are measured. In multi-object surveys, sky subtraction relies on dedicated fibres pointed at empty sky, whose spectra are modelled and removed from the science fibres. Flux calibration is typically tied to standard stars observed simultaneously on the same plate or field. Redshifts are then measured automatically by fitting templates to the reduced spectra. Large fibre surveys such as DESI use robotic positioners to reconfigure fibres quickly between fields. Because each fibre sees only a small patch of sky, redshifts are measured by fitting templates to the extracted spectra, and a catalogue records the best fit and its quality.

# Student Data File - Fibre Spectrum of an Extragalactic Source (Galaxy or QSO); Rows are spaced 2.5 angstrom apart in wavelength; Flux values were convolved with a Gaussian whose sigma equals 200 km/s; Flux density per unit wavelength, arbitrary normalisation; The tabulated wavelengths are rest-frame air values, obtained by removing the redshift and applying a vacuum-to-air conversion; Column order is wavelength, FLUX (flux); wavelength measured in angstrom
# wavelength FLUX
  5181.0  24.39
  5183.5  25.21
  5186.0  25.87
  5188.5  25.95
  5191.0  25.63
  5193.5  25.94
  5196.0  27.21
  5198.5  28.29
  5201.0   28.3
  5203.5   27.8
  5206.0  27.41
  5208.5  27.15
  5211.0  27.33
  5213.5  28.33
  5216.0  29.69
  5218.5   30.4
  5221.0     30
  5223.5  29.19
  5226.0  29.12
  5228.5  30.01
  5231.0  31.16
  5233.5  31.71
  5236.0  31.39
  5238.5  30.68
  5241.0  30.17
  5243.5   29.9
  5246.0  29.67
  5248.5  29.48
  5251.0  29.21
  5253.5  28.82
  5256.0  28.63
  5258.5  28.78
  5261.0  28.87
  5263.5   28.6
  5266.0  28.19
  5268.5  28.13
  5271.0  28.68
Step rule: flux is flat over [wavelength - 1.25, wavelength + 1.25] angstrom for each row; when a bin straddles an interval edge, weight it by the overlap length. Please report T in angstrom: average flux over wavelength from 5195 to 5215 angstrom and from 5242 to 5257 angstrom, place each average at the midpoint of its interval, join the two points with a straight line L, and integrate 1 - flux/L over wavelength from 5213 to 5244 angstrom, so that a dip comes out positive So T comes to -1.74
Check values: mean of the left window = 27.8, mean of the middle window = 30.2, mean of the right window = 29.3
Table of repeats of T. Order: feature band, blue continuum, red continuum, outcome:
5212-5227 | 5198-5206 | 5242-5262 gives -0.5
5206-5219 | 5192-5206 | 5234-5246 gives 0.1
